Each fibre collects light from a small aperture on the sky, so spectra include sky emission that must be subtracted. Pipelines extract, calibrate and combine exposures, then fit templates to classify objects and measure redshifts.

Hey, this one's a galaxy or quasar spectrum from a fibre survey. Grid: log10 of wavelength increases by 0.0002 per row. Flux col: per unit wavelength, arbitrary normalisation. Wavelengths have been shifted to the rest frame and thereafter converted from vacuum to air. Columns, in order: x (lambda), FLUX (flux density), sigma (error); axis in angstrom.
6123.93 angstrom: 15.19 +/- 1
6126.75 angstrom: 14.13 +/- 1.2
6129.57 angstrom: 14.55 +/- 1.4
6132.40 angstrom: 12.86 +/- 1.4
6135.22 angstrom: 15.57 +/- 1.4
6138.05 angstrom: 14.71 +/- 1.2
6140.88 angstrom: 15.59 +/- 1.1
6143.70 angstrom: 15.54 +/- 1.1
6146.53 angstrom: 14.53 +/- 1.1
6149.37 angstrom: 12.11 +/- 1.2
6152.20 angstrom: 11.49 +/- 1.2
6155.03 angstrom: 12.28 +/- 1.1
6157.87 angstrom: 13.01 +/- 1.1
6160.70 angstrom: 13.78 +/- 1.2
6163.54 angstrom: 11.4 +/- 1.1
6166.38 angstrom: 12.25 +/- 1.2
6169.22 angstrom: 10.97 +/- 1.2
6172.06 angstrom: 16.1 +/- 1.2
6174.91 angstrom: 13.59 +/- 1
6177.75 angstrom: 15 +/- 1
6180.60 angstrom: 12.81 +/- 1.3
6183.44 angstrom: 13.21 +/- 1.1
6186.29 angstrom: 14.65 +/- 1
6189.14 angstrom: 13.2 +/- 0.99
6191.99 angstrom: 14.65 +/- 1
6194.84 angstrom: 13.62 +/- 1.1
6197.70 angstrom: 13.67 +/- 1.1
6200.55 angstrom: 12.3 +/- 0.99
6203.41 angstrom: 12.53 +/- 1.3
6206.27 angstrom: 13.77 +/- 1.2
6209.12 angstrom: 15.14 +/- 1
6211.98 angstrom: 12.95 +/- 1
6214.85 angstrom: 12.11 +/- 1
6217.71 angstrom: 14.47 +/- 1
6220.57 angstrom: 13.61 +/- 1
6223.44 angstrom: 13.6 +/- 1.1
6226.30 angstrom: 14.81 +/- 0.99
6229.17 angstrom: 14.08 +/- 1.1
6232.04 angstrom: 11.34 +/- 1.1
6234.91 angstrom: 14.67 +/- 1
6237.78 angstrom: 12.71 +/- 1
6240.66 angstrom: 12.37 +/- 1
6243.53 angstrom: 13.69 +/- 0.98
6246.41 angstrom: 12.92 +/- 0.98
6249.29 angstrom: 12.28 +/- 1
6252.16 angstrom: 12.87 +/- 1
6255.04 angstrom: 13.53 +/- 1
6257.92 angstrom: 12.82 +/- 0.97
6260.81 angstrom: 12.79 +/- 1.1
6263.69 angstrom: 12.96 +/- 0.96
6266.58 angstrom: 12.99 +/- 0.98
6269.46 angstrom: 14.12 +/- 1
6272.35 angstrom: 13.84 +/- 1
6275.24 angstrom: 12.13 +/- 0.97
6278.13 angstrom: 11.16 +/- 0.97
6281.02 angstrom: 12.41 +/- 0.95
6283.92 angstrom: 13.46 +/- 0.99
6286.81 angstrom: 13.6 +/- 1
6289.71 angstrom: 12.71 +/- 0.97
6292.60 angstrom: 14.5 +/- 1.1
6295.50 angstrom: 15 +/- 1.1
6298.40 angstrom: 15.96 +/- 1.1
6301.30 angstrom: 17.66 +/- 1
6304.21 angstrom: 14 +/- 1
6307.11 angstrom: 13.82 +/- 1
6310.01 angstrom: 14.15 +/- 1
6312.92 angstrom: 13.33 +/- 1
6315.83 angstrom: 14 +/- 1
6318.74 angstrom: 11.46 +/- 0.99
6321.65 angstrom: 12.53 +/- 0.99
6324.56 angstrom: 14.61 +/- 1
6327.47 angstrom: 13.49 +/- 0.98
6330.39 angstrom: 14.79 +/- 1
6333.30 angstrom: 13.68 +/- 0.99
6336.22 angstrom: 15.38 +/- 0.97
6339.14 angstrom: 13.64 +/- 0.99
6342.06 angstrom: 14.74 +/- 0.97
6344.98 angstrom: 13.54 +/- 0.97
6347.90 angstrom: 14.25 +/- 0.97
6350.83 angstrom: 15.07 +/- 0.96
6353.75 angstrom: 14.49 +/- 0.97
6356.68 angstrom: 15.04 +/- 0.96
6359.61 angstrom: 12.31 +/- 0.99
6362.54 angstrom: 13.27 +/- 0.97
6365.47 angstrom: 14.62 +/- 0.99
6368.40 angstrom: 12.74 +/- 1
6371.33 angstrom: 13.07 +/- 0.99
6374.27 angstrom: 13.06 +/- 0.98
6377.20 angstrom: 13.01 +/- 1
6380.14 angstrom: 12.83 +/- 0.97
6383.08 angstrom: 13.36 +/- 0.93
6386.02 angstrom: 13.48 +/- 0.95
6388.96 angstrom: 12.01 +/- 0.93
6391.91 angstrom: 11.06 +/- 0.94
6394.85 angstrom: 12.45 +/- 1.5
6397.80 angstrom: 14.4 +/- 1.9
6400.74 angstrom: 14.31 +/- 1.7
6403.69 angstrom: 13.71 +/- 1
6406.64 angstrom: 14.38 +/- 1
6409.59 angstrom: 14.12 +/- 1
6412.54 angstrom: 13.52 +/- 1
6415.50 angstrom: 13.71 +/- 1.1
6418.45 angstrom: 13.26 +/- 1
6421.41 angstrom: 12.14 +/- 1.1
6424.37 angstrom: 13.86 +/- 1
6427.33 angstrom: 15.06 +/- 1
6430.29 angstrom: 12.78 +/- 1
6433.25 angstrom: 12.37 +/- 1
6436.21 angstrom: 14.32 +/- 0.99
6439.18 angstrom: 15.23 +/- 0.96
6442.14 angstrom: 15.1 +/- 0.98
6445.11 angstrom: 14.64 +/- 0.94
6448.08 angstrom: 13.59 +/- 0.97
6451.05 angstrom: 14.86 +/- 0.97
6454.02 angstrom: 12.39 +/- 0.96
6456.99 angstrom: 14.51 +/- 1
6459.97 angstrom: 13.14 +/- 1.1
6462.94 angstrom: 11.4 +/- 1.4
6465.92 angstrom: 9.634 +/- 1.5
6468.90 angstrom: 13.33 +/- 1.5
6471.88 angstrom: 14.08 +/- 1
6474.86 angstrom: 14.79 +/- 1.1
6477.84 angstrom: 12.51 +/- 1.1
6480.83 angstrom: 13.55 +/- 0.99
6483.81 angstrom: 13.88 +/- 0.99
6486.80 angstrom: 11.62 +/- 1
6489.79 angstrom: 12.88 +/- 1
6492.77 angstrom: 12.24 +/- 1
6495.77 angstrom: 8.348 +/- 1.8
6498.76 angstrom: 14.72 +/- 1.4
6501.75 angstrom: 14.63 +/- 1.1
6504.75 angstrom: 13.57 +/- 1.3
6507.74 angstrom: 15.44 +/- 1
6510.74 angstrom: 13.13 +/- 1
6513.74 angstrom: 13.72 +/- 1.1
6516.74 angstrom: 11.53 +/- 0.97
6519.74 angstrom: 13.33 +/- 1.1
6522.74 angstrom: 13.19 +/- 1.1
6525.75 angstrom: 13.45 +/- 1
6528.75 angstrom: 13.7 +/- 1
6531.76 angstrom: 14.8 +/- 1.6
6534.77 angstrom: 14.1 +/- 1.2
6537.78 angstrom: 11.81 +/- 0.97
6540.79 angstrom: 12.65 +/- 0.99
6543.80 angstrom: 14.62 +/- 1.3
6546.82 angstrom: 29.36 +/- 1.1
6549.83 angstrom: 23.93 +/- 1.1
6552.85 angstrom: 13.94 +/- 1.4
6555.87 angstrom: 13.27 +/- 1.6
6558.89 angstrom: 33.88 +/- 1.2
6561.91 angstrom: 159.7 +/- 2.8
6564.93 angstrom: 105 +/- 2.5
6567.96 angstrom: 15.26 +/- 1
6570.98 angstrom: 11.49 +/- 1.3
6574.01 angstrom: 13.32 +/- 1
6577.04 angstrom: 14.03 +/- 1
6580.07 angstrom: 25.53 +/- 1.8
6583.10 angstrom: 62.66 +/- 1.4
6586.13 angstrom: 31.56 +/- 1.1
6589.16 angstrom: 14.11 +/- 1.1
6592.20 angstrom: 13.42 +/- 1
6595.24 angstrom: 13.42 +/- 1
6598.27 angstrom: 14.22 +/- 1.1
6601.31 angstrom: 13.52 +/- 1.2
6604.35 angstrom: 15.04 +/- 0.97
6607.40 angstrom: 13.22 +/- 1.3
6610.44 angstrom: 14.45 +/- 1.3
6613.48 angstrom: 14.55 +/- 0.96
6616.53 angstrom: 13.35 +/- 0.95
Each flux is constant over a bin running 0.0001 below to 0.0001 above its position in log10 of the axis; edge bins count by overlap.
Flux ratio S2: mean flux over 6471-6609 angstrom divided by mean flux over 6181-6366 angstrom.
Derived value 1.57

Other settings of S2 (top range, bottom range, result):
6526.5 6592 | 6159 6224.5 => 2.26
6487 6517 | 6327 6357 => 0.91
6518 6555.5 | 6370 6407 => 1.19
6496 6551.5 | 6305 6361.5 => 1.07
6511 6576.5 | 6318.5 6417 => 1.95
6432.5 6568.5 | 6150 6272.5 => 1.49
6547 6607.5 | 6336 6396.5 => 2.33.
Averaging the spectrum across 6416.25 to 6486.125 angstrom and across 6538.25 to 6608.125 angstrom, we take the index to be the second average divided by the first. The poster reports 2.18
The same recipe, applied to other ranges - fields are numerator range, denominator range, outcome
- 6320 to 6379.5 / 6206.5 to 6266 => 1.04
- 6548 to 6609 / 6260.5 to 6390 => 2.26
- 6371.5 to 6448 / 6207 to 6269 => 1.02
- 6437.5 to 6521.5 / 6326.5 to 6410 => 0.97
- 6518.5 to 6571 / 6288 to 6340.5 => 2.12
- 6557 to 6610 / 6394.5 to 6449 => 2.37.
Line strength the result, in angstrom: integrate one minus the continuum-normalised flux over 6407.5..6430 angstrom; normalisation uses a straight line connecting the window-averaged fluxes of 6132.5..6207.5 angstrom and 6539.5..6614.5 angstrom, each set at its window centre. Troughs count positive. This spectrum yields 8.92 angstrom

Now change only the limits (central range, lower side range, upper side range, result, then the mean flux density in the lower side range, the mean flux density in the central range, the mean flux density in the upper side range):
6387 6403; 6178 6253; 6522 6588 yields 6.74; 13.4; 12.9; 30.2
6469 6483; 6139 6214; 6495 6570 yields 5.71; 13.5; 13.7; 25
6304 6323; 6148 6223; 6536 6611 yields 5.12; 13.3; 13.3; 28.2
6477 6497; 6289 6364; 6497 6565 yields 8.96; 14.1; 12.2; 24.3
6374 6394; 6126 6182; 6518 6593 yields 8.47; 13.6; 12.7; 28.2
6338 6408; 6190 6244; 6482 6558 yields 2.28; 13.5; 13.5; 14.5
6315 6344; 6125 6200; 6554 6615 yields 9.26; 13.7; 13.8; 30.4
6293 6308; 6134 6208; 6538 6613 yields 2.45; 13.6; 15.3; 28.3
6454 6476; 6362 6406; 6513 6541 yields 0.50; 13.2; 12.9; 13.2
